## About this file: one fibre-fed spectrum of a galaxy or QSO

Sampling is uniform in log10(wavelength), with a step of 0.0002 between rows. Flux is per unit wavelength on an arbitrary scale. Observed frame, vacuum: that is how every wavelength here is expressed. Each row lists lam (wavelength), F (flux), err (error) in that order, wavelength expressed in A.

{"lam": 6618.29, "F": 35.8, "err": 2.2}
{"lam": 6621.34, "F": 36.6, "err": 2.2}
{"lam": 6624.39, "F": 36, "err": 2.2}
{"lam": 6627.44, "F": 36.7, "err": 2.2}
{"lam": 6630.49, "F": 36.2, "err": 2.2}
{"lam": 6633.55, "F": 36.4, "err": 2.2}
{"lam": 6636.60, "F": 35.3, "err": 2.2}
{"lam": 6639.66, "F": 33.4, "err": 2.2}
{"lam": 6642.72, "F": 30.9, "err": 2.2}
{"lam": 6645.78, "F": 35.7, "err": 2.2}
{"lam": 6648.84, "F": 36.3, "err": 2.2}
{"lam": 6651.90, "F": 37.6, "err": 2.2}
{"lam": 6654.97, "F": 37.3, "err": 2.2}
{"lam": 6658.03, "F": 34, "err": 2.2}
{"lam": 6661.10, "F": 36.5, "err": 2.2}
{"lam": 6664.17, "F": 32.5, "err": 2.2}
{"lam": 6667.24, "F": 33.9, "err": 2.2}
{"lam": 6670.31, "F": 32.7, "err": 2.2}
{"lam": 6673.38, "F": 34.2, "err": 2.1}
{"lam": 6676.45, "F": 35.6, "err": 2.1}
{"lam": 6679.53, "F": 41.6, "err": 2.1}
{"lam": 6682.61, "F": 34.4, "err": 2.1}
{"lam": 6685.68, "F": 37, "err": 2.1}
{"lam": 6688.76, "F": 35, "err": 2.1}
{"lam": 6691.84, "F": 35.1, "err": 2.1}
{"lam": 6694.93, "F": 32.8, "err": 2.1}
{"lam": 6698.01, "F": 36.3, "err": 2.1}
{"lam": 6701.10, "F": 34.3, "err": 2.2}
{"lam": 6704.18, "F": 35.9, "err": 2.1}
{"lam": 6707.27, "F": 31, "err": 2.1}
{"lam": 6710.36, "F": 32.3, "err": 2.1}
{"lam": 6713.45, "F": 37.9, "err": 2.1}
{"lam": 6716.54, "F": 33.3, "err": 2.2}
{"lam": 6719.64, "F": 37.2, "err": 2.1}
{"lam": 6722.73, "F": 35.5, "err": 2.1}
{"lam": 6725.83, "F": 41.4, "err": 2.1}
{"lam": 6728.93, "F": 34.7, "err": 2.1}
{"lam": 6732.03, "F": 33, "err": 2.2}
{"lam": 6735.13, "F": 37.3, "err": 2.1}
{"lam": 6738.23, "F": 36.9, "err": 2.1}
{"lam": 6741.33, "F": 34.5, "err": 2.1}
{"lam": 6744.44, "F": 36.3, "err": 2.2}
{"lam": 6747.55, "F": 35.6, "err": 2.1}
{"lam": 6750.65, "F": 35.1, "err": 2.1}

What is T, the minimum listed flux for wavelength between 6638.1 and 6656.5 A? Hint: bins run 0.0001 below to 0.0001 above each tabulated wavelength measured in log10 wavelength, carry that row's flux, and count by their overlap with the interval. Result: 30.9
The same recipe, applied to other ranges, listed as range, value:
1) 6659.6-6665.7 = 32.5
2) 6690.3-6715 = 31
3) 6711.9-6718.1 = 33.3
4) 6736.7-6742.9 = 34.5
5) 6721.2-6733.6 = 33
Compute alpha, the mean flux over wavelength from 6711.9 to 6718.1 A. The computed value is 35.6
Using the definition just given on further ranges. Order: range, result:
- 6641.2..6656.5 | 35.6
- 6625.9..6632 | 36.5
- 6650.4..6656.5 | 37.4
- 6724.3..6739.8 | 36.7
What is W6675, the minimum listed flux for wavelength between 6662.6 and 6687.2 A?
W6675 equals 32.5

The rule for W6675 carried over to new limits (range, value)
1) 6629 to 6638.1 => 35.3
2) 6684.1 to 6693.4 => 35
